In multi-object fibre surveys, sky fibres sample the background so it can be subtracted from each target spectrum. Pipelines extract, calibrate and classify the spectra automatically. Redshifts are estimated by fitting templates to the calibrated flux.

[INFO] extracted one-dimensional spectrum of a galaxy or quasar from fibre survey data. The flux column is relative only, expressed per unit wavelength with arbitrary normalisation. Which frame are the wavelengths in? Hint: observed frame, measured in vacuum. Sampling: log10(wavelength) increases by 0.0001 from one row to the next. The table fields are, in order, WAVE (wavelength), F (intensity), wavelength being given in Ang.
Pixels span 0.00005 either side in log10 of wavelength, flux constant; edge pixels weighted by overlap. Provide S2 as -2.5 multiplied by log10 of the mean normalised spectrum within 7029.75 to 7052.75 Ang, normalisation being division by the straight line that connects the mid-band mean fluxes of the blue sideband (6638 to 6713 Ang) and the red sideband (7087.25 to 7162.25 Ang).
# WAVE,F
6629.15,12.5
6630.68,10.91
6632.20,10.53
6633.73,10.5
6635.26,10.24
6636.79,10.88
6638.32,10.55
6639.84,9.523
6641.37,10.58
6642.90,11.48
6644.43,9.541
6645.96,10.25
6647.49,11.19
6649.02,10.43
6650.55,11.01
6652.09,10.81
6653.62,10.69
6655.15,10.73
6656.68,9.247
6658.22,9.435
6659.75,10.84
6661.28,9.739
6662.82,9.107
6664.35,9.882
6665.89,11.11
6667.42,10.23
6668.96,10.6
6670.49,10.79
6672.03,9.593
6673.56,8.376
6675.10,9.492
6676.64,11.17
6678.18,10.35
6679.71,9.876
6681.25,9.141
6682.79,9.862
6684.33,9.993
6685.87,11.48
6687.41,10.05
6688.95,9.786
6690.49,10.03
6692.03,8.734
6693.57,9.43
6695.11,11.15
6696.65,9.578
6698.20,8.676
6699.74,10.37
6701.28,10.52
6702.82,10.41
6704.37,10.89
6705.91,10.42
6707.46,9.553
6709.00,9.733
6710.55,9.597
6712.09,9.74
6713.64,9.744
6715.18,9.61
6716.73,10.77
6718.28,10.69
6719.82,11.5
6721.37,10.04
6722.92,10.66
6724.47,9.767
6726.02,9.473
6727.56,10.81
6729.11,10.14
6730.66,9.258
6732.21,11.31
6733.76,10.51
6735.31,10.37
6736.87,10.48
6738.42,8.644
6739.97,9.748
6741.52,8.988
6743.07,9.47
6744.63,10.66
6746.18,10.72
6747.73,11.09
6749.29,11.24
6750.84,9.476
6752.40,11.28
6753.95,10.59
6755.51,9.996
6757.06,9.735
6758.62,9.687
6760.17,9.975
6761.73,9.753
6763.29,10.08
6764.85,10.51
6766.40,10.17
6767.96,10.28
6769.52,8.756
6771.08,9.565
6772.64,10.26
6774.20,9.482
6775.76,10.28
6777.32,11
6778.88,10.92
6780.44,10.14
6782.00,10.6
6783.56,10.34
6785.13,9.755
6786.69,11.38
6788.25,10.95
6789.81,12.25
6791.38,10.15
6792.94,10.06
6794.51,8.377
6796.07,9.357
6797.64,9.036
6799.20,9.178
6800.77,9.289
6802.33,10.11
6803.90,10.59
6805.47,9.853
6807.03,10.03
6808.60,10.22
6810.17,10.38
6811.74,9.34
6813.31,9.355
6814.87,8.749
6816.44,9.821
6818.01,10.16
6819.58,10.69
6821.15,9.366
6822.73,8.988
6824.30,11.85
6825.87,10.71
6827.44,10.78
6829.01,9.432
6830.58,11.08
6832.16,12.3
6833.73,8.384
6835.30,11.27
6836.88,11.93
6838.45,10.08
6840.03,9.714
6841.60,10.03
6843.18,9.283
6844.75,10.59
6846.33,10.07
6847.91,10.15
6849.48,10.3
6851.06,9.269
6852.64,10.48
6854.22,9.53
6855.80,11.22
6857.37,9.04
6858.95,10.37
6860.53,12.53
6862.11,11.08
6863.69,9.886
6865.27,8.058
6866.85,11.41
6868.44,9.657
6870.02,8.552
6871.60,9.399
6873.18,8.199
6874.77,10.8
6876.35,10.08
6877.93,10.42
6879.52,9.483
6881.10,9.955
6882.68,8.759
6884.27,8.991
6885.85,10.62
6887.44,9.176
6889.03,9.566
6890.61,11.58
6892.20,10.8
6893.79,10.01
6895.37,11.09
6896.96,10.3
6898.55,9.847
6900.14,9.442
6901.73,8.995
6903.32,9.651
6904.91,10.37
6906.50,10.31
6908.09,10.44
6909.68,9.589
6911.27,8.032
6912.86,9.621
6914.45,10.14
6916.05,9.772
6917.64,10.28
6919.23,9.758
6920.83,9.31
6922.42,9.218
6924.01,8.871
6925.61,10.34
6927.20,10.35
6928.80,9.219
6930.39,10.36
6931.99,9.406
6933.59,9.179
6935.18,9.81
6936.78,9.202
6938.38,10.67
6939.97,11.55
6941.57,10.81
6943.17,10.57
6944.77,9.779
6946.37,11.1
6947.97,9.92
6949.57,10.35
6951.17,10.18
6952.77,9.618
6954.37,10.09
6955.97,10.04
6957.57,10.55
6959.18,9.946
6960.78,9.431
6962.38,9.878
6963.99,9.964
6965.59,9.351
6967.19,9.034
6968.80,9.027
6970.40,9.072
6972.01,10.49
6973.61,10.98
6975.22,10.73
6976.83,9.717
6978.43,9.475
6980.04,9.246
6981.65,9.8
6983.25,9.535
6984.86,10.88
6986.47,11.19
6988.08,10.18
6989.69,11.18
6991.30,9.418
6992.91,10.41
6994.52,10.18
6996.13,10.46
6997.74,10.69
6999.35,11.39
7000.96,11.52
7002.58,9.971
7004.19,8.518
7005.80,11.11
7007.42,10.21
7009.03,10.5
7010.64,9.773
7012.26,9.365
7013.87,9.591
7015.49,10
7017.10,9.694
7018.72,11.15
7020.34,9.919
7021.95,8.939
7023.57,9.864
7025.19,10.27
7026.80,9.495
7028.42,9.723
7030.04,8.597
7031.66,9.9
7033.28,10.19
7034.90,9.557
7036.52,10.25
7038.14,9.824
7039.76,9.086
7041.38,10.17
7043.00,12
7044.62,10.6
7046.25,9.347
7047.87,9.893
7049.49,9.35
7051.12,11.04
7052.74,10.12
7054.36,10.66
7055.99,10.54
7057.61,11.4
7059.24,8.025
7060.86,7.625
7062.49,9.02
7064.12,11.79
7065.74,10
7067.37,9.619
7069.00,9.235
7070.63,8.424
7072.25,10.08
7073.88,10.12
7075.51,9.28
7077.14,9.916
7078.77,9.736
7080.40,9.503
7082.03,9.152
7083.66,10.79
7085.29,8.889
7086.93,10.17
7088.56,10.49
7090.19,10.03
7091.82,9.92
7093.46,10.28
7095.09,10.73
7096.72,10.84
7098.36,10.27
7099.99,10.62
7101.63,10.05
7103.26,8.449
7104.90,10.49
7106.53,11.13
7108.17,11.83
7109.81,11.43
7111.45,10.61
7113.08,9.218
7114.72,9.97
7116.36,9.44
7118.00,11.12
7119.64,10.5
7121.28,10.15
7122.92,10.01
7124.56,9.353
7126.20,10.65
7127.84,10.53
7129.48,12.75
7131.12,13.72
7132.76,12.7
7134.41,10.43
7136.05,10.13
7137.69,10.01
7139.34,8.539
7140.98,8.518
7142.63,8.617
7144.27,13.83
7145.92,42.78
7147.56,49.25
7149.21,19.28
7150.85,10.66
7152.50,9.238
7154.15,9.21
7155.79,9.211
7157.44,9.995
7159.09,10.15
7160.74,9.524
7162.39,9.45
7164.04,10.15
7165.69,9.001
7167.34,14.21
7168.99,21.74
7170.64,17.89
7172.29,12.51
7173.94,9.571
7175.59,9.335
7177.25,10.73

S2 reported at 0.17 mag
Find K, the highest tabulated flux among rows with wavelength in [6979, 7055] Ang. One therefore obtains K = 12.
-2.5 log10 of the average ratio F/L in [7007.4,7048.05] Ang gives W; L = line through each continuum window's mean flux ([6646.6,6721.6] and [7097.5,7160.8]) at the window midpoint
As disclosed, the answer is 0.201 mag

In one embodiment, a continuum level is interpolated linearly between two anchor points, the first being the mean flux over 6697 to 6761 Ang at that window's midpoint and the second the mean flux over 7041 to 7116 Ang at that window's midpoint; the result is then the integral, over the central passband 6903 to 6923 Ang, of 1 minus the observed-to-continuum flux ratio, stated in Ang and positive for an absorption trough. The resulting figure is 0.72 Ang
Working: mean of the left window 10.2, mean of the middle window 9.74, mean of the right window 10.1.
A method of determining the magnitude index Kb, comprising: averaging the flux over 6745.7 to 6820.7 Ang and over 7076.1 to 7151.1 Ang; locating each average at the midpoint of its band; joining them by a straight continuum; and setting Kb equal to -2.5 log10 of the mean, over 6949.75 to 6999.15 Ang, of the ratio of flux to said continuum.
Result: 0.13 mag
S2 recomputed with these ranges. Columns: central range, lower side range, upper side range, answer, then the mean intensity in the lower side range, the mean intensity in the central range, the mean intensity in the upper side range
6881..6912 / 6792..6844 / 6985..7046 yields 0.019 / 10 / 9.88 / 10.1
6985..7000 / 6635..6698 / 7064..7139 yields -0.033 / 10.2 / 10.6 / 10.3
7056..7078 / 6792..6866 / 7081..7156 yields 0.217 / 10.1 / 9.62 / 12.1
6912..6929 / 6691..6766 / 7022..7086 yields 0.023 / 10.1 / 9.73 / 9.81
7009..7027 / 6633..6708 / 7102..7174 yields 0.217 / 10.2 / 9.87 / 12.7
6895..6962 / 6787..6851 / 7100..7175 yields 0.107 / 10.1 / 9.93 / 12.6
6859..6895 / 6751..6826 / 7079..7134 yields 0.021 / 10.1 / 9.98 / 10.5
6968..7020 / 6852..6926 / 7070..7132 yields -0.009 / 9.89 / 10.2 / 10.3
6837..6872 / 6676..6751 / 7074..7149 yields 0.073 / 10.1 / 10.1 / 12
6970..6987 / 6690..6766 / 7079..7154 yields 0.131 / 10.1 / 10.1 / 12.1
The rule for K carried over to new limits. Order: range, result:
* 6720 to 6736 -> 11.31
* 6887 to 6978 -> 11.58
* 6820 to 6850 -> 12.3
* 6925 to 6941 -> 11.55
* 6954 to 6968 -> 10.55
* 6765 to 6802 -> 12.25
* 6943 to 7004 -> 11.52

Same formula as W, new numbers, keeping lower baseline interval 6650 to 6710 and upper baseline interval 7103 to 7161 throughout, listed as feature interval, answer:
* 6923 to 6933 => 0.18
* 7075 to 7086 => 0.27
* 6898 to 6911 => 0.17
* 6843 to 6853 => 0.10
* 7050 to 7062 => 0.23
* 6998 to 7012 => 0.16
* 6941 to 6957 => 0.14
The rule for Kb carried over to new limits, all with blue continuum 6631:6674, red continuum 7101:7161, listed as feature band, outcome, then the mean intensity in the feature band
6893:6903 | 0.16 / 9.93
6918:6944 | 0.17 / 9.92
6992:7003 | 0.12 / 10.7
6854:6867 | 0.10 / 10.3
